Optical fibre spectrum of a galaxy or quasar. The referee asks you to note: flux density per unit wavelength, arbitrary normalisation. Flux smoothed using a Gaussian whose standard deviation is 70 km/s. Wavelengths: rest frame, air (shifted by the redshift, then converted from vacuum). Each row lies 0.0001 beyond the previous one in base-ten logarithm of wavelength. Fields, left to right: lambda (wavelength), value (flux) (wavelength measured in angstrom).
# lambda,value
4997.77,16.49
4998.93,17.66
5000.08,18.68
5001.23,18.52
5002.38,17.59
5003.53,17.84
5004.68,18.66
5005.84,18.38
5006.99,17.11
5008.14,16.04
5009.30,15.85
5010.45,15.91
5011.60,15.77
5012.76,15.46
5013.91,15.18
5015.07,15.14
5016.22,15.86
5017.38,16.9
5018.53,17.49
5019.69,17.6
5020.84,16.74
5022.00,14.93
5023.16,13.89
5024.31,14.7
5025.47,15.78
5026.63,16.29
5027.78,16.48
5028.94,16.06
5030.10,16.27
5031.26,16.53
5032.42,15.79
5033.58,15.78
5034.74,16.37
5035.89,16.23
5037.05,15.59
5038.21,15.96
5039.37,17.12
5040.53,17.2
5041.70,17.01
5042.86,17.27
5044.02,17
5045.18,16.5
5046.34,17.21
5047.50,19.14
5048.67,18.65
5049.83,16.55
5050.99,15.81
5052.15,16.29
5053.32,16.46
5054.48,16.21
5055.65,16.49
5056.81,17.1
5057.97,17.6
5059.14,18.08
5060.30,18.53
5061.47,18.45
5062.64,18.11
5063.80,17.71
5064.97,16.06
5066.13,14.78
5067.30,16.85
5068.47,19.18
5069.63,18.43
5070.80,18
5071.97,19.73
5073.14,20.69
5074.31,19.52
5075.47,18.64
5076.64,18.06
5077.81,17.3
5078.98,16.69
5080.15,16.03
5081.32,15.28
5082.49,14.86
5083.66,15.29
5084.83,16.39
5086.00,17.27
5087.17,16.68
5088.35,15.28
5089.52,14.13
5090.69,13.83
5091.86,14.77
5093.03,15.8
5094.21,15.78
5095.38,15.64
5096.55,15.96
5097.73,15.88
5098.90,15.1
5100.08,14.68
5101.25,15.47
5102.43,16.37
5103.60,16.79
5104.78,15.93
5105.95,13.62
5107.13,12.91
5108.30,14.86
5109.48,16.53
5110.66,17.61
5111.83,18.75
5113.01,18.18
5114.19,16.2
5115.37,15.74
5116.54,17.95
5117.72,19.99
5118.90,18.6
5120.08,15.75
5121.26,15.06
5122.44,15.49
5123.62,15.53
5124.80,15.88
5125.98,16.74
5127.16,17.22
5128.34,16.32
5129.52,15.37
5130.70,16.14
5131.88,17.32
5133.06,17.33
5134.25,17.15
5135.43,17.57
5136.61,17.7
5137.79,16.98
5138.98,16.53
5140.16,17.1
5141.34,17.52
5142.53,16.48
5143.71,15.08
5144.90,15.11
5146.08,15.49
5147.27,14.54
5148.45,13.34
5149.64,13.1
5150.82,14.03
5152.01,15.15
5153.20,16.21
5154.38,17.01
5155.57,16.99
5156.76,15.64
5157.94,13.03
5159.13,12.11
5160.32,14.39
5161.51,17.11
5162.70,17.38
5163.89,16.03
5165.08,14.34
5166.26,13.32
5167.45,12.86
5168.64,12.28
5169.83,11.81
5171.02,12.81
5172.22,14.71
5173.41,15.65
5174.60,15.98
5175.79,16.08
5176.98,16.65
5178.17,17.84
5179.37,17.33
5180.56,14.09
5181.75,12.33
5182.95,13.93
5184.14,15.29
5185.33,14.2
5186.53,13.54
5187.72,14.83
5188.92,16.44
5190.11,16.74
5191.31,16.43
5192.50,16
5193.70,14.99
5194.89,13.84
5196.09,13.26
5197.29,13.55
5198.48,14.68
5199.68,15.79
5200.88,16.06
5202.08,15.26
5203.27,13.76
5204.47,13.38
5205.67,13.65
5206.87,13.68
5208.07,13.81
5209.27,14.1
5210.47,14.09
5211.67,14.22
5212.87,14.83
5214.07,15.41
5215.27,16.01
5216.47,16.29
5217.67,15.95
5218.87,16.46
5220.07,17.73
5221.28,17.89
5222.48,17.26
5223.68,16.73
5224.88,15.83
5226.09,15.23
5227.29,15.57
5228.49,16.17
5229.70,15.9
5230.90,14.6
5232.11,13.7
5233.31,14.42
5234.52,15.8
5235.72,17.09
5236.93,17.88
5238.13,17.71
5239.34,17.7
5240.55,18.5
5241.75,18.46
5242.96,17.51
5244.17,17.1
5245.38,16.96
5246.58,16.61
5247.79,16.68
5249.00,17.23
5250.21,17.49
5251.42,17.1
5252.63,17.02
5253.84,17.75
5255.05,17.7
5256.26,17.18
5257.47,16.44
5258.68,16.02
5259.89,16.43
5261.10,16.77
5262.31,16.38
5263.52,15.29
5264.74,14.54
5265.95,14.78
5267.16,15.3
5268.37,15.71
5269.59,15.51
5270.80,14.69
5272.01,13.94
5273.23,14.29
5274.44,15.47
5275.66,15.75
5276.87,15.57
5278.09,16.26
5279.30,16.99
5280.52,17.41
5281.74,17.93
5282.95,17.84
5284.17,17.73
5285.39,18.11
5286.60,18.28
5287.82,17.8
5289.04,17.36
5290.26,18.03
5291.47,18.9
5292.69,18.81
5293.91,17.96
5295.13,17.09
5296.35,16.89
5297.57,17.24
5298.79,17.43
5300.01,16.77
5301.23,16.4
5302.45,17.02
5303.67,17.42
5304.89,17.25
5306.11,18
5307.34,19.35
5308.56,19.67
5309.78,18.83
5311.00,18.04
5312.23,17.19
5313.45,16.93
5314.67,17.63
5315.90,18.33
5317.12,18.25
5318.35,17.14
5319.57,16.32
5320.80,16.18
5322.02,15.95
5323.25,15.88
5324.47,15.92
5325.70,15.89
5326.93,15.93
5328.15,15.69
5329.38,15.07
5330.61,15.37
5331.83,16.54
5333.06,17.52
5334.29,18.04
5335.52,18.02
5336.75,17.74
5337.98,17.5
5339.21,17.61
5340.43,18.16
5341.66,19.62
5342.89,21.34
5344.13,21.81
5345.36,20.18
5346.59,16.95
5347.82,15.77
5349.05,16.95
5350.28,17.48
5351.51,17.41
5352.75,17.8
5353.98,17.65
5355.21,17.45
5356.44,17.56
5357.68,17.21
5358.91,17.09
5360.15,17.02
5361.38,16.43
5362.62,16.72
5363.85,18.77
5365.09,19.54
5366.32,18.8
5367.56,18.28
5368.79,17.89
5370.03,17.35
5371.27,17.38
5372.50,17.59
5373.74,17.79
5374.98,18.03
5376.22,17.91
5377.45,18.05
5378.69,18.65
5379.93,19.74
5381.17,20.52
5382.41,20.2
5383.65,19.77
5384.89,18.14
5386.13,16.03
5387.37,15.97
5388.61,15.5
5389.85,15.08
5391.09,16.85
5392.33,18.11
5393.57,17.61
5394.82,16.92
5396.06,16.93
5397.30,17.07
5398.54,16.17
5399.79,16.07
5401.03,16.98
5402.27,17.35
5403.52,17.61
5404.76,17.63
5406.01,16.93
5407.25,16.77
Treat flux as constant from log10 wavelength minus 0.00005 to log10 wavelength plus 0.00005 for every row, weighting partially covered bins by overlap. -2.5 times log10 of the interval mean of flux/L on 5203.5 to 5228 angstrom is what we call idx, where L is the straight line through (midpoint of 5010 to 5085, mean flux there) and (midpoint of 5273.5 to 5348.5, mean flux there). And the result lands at 0.12 mag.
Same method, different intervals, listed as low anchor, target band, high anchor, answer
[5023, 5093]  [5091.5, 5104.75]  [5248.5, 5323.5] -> 0.08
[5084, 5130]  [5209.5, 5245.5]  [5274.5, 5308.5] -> 0.05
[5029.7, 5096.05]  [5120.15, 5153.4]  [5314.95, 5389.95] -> 0.07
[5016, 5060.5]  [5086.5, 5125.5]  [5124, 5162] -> 0.01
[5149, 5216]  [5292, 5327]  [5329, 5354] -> -0.01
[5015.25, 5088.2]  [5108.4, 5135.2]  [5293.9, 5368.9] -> 0.01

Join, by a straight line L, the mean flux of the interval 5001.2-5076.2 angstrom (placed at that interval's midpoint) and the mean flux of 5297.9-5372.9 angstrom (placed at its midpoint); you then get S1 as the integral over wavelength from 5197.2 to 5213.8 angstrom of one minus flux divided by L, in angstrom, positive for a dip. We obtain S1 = 2.76 angstrom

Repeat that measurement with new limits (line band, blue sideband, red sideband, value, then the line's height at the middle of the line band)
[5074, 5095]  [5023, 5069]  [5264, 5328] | 0.8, 16.8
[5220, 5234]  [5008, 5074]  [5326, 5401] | 1.1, 17.3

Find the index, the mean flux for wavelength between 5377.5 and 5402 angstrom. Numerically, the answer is 17.5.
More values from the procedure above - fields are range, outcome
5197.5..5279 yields 15.9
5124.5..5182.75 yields 15.5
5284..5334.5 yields 17.3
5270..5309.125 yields 17.2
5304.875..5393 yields 17.6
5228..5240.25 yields 16.1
